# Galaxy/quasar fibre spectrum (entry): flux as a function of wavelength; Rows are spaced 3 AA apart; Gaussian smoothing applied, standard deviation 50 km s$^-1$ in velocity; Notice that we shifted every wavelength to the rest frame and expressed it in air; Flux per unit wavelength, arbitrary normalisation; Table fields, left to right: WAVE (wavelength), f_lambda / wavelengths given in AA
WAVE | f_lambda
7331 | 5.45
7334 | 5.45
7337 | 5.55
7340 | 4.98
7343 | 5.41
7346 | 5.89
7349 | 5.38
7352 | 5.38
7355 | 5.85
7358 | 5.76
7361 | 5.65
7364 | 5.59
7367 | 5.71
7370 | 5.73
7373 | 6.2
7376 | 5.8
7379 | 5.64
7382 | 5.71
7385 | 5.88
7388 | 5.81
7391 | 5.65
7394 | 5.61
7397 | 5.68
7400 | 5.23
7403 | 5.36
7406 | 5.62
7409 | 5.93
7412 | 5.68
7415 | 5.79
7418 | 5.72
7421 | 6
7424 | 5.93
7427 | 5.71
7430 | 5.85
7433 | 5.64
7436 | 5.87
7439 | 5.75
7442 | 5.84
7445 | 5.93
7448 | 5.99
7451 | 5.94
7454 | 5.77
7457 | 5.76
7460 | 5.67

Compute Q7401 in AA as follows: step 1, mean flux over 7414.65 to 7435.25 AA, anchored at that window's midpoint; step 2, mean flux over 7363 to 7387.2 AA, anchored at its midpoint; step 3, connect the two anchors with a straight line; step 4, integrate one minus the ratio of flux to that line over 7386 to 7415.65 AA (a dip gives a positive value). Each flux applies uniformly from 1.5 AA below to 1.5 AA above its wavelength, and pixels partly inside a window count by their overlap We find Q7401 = 0.83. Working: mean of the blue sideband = 5.79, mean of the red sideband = 5.81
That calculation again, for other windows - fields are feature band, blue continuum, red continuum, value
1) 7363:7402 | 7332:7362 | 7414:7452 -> -0.4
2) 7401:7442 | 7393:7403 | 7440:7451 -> -0.4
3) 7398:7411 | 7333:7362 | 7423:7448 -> 0.4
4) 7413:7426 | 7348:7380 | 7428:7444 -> -0.2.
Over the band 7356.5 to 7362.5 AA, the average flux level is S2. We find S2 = 5.71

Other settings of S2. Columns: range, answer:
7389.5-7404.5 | 5.51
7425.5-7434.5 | 5.73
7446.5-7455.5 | 5.9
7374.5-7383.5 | 5.72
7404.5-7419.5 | 5.75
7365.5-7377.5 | 5.86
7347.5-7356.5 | 5.54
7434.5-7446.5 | 5.85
